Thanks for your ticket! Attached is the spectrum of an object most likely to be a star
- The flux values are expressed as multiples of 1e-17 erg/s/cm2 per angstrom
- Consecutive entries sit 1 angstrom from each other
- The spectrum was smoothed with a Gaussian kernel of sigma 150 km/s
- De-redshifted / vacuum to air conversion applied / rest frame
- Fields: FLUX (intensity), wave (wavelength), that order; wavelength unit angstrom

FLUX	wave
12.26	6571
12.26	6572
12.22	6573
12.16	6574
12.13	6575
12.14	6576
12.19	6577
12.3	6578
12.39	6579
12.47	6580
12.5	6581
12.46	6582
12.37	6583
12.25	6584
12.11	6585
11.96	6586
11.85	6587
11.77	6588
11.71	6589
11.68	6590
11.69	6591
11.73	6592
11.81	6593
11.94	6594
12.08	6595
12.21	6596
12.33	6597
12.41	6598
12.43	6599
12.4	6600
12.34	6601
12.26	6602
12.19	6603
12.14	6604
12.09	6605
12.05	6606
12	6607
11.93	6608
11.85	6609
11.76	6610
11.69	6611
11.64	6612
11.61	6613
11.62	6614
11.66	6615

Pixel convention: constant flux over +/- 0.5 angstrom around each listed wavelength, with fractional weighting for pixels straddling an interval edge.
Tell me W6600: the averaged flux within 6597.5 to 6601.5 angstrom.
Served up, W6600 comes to 12.4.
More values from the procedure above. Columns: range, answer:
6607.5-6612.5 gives 11.8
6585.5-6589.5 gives 11.8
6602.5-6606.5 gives 12.1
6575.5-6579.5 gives 12.3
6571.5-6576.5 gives 12.2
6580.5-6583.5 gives 12.4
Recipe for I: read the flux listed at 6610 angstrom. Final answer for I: 11.76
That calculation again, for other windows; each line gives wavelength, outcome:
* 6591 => 11.69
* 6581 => 12.5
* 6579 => 12.39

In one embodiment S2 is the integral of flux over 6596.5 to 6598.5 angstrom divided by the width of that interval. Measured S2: 12.4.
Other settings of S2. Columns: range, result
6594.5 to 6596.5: 12.1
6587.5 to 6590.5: 11.7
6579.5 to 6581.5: 12.5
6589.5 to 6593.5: 11.7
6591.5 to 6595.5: 11.9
